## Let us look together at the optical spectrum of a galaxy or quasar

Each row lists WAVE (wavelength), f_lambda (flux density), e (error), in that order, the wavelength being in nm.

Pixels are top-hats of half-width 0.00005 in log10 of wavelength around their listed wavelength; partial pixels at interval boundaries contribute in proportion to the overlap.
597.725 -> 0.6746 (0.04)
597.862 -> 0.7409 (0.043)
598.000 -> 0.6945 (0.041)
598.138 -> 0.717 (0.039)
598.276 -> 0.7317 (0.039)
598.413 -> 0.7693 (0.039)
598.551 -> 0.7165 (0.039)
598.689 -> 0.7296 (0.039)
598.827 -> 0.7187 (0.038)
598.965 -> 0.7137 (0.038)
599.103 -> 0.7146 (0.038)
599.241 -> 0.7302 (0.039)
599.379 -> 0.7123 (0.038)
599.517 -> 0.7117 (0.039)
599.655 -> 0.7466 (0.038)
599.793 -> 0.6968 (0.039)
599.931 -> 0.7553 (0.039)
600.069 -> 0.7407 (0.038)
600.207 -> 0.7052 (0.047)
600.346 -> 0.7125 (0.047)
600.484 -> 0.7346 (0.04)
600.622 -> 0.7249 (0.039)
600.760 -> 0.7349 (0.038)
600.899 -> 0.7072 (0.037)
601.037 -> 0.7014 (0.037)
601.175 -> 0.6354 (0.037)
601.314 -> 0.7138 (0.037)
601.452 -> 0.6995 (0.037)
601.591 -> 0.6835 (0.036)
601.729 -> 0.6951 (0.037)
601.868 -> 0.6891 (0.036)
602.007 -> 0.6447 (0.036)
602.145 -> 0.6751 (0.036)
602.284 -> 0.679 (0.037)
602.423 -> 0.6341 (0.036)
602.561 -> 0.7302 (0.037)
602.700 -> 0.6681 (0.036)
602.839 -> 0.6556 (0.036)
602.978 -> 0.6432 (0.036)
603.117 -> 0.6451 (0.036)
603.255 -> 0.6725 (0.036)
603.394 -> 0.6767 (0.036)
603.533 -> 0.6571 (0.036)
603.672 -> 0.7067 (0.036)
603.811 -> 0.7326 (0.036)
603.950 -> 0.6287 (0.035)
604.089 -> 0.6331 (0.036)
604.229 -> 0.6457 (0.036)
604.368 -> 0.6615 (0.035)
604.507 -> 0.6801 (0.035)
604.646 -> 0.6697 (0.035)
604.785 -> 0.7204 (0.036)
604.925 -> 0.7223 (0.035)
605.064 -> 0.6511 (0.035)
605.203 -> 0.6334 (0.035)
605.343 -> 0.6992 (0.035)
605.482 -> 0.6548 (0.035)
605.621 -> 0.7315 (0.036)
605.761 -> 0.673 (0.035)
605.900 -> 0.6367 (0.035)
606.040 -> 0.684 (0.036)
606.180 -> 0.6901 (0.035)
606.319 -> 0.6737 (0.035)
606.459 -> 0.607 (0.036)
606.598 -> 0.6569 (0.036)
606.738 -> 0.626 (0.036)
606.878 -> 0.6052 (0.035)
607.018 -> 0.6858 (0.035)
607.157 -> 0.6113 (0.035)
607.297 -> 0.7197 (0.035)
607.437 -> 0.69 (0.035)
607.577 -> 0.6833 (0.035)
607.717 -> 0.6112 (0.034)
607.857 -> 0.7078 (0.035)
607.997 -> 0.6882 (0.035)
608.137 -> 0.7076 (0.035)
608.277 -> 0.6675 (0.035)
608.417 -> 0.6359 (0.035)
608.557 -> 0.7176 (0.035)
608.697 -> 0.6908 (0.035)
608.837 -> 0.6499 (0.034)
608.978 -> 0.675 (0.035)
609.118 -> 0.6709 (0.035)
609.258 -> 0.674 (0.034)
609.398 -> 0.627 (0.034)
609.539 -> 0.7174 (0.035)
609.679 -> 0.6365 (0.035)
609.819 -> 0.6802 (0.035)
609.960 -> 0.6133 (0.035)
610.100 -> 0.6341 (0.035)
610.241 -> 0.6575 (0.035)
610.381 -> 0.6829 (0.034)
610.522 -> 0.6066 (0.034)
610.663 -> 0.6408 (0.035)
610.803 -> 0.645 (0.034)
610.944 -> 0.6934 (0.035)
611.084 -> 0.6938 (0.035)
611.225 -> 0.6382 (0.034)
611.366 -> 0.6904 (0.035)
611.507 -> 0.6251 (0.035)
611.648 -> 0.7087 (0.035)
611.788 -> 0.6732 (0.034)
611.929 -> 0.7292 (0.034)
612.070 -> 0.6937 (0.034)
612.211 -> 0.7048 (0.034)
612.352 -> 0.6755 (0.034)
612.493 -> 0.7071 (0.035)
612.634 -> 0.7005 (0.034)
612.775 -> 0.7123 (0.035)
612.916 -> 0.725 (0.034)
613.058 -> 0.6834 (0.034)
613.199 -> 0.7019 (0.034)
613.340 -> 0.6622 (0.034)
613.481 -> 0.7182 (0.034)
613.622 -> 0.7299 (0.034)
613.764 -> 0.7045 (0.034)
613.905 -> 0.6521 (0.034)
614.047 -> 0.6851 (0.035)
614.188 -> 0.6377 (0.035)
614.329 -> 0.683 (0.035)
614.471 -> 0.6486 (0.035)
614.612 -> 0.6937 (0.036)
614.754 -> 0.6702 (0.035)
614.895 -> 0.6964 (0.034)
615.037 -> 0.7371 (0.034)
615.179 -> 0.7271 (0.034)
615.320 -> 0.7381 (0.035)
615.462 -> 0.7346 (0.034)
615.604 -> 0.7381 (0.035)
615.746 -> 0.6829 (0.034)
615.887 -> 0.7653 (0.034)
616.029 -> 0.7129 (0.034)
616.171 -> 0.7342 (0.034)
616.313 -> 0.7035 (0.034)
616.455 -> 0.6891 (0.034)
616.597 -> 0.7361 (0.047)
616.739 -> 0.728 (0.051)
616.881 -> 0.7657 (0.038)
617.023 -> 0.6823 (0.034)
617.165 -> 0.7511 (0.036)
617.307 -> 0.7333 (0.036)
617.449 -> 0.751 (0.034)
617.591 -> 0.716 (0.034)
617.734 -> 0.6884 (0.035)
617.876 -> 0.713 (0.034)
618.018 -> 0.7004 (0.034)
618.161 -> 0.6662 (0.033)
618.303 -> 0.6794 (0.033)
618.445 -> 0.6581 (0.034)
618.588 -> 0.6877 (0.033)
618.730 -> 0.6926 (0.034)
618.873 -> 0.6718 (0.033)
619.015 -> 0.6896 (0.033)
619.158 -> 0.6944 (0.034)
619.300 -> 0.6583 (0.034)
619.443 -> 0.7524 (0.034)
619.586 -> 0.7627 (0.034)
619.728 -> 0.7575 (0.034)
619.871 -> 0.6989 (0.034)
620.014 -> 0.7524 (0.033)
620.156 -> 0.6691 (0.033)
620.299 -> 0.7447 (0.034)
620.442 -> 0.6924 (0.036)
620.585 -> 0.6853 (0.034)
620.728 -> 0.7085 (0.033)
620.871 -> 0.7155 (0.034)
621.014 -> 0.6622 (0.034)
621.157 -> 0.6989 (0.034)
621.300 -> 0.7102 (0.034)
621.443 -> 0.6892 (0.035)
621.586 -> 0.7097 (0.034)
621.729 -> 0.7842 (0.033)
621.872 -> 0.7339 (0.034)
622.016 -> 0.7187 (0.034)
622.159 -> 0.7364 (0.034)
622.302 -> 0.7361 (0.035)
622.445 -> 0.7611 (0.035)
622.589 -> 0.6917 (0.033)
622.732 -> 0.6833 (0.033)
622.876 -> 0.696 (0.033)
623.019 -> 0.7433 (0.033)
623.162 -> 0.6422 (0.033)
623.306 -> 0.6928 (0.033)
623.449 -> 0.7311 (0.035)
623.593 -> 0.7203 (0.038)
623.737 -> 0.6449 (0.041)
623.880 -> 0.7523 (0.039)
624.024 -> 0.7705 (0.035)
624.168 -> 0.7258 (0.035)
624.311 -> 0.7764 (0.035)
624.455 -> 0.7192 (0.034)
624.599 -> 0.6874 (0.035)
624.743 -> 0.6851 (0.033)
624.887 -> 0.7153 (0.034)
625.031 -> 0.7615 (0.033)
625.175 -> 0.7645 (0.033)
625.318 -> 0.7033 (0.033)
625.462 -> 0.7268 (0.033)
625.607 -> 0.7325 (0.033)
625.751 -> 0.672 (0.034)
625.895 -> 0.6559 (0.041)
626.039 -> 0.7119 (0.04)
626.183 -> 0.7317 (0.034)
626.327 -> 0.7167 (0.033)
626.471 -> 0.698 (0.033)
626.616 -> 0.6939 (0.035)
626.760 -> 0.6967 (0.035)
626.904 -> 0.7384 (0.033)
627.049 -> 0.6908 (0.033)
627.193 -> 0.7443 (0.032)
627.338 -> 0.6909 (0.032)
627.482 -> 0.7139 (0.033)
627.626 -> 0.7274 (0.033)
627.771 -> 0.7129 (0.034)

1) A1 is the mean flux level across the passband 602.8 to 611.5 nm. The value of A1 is 0.666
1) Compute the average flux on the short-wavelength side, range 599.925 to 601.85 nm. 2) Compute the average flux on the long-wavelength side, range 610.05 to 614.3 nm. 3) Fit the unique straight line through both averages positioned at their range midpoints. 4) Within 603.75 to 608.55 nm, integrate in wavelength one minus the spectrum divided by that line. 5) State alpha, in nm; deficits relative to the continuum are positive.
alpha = 0.18 nm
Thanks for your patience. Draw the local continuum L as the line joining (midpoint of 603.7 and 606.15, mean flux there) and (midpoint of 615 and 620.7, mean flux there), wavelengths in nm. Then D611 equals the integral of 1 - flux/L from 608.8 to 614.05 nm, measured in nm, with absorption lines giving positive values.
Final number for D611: 0.13 nm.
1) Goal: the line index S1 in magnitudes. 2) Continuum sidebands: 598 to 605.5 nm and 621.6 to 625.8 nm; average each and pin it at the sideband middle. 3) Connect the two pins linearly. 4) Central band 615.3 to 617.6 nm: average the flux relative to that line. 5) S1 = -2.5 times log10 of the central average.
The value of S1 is -0.02 mag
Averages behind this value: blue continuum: 0.694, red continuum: 0.721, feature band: 0.727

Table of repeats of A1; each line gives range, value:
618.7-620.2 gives 0.71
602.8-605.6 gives 0.671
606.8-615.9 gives 0.681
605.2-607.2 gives 0.659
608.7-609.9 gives 0.667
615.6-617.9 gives 0.723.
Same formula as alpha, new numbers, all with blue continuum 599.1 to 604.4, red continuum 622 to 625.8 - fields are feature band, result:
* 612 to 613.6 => 0.011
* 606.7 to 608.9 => 0.091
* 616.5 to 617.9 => -0.032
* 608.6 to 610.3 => 0.094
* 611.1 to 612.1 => 0.033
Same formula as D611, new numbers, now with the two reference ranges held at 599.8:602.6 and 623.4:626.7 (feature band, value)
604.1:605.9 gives 0.07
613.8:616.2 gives 0.03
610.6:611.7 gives 0.06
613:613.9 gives 0.01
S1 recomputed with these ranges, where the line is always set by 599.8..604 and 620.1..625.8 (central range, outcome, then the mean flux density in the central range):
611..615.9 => 0.013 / 0.695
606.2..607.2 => 0.087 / 0.642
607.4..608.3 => 0.028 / 0.679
